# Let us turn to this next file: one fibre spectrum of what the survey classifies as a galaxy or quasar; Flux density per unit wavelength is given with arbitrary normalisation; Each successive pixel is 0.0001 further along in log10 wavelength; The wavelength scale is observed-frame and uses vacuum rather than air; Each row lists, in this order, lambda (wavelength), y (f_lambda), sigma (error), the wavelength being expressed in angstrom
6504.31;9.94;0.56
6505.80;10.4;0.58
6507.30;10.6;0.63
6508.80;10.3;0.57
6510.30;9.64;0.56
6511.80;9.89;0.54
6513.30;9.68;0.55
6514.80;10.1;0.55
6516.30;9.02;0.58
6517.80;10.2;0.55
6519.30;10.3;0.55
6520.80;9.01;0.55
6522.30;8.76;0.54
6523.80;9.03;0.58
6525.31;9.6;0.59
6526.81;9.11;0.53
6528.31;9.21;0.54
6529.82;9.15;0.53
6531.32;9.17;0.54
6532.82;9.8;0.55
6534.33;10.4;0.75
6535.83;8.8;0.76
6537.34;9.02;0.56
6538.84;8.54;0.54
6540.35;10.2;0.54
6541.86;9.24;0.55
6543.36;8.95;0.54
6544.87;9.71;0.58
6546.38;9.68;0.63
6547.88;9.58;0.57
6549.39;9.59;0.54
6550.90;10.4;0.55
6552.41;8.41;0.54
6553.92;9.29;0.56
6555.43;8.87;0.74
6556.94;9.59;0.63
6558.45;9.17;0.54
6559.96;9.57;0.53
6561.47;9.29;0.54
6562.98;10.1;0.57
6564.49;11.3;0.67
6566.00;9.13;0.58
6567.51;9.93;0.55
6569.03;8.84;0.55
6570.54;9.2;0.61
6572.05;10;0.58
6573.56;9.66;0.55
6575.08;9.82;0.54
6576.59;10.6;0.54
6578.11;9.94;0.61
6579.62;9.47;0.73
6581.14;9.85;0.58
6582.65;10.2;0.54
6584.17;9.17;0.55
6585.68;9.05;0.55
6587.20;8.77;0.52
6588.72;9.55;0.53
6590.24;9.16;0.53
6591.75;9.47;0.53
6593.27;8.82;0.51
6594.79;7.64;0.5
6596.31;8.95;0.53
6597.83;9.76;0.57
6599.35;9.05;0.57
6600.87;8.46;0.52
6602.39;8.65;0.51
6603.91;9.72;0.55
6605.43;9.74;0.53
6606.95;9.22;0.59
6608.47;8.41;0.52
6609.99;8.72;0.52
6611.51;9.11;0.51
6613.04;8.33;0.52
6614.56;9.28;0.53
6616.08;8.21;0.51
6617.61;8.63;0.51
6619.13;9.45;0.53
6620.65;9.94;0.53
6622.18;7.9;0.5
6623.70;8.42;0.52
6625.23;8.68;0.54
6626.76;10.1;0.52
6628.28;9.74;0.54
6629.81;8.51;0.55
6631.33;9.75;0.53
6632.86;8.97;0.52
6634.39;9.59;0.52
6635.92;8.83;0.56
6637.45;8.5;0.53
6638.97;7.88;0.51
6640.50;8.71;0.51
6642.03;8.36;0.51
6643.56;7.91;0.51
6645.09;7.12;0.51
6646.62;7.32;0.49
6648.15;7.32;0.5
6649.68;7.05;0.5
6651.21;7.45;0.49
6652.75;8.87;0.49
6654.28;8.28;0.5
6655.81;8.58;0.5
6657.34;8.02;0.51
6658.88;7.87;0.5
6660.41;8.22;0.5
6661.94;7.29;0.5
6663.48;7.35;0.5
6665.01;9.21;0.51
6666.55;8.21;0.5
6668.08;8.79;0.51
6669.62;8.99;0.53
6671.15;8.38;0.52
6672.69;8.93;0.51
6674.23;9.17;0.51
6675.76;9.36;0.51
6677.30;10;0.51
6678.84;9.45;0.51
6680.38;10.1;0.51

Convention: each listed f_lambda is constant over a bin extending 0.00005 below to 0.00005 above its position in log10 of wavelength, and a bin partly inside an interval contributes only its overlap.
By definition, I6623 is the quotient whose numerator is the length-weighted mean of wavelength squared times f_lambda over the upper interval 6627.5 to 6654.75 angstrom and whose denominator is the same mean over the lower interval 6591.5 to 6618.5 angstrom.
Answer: 0.95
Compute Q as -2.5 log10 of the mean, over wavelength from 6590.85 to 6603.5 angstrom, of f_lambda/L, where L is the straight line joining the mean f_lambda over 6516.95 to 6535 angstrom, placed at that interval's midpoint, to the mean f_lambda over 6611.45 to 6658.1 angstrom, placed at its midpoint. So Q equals -0.003 mag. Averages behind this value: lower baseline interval 9.47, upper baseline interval 8.53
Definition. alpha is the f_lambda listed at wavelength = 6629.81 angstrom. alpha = 8.51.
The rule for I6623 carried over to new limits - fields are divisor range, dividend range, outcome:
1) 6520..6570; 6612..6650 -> 0.94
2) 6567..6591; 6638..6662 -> 0.85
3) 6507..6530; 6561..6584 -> 1.04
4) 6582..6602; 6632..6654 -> 0.91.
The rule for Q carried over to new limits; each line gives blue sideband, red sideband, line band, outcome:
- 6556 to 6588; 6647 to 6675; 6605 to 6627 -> 0.004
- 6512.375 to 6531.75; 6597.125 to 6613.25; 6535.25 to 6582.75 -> -0.036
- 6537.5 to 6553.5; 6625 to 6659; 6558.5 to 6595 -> -0.053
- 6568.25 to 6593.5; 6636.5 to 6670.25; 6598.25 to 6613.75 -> 0.006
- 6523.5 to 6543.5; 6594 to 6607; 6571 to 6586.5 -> -0.075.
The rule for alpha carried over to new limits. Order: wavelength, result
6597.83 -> 9.76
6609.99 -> 8.72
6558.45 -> 9.17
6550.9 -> 10.4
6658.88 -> 7.87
